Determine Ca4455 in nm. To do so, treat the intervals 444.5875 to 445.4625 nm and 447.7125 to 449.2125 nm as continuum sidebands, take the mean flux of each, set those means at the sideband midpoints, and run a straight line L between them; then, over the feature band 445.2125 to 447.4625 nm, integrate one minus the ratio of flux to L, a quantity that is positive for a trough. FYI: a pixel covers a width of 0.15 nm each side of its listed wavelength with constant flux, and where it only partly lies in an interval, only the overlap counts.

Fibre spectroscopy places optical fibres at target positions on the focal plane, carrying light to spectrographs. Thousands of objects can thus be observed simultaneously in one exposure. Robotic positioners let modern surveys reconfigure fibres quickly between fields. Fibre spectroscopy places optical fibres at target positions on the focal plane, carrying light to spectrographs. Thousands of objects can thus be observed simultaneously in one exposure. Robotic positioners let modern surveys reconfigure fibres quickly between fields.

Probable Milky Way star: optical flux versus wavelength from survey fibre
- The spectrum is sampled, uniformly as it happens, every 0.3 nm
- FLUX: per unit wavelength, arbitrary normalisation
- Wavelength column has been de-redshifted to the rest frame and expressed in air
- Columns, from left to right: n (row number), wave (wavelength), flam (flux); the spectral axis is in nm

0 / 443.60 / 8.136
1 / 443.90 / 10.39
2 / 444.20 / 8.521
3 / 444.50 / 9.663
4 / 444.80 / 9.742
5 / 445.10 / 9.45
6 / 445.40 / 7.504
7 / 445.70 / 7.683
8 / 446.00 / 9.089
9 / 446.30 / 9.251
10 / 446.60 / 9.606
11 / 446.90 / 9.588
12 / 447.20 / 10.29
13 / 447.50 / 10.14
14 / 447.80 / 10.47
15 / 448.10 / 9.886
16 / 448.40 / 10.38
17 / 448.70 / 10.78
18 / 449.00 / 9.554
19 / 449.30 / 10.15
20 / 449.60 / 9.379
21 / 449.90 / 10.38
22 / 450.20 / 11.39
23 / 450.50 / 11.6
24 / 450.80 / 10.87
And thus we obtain 0.11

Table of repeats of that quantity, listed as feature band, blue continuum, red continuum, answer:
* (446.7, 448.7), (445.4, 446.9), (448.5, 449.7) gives -0.150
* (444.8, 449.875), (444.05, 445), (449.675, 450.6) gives 0.272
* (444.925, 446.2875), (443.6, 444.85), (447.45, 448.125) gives 0.165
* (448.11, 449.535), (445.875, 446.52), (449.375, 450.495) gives 0.000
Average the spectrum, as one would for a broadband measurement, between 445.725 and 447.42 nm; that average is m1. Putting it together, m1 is 9.45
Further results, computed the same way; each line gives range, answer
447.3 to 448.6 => 10.2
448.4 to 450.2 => 10.2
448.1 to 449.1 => 10.2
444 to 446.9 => 9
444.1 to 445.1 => 9.37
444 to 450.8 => 9.78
